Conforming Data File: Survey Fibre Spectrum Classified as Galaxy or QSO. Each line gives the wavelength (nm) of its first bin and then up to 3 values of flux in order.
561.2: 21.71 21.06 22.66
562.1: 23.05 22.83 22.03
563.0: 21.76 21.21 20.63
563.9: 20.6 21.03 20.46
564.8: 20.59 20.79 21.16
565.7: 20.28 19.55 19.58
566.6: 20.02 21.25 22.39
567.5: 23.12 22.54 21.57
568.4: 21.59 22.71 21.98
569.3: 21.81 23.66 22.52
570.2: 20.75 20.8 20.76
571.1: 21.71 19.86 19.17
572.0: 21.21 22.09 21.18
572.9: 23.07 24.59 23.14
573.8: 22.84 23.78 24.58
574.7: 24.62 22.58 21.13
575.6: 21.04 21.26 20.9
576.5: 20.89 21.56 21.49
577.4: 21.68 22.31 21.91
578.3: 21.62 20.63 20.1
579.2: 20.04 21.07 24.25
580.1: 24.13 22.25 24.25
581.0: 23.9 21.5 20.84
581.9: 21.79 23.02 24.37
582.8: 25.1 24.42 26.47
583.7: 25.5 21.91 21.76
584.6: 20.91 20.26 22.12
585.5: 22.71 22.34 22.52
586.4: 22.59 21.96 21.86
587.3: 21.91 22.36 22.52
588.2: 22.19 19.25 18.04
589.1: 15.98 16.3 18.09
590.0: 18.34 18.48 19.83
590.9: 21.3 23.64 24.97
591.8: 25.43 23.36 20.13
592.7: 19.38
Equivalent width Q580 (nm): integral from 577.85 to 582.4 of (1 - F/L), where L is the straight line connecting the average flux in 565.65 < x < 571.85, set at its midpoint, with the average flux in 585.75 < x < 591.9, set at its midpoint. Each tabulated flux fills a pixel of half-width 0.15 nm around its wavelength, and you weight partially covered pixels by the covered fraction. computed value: -0.22 nm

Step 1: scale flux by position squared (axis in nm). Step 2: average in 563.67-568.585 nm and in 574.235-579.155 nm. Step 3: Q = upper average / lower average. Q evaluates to 1.07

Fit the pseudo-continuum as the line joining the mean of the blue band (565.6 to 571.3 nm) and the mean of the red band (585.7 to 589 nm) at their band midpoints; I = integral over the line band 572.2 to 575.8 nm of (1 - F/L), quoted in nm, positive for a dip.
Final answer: -0.23 nm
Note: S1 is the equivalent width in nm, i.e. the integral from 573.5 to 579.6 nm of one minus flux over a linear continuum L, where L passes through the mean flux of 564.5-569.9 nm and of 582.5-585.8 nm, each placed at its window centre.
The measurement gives 0.14 nm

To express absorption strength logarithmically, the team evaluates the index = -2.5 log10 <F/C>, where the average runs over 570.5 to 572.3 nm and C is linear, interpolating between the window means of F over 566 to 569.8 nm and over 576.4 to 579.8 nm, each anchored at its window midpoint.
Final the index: 0.05 mag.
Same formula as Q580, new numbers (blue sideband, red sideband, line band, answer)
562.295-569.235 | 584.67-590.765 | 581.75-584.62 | -0.42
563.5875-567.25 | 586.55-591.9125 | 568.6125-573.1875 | -0.23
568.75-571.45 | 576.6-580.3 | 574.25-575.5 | -0.08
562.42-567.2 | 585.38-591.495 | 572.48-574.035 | -0.17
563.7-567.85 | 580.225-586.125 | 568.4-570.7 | -0.07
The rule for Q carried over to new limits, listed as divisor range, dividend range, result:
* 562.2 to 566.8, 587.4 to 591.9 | 1.07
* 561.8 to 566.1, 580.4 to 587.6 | 1.15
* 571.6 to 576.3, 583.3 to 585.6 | 1.05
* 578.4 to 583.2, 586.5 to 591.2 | 0.91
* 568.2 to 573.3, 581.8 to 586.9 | 1.11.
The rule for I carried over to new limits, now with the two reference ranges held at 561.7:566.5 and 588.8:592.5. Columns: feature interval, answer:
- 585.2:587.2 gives -0.17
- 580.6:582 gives -0.12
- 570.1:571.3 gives 0.00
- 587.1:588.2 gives -0.09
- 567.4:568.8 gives -0.08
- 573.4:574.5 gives -0.14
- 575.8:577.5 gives -0.04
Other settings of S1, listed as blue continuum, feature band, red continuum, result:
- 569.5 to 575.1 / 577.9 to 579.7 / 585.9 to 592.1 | 0.06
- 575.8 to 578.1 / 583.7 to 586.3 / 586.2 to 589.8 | -0.18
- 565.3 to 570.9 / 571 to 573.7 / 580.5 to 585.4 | 0.01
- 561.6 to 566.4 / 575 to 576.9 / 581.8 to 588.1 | 0.07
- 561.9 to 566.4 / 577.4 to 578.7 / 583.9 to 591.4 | -0.05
